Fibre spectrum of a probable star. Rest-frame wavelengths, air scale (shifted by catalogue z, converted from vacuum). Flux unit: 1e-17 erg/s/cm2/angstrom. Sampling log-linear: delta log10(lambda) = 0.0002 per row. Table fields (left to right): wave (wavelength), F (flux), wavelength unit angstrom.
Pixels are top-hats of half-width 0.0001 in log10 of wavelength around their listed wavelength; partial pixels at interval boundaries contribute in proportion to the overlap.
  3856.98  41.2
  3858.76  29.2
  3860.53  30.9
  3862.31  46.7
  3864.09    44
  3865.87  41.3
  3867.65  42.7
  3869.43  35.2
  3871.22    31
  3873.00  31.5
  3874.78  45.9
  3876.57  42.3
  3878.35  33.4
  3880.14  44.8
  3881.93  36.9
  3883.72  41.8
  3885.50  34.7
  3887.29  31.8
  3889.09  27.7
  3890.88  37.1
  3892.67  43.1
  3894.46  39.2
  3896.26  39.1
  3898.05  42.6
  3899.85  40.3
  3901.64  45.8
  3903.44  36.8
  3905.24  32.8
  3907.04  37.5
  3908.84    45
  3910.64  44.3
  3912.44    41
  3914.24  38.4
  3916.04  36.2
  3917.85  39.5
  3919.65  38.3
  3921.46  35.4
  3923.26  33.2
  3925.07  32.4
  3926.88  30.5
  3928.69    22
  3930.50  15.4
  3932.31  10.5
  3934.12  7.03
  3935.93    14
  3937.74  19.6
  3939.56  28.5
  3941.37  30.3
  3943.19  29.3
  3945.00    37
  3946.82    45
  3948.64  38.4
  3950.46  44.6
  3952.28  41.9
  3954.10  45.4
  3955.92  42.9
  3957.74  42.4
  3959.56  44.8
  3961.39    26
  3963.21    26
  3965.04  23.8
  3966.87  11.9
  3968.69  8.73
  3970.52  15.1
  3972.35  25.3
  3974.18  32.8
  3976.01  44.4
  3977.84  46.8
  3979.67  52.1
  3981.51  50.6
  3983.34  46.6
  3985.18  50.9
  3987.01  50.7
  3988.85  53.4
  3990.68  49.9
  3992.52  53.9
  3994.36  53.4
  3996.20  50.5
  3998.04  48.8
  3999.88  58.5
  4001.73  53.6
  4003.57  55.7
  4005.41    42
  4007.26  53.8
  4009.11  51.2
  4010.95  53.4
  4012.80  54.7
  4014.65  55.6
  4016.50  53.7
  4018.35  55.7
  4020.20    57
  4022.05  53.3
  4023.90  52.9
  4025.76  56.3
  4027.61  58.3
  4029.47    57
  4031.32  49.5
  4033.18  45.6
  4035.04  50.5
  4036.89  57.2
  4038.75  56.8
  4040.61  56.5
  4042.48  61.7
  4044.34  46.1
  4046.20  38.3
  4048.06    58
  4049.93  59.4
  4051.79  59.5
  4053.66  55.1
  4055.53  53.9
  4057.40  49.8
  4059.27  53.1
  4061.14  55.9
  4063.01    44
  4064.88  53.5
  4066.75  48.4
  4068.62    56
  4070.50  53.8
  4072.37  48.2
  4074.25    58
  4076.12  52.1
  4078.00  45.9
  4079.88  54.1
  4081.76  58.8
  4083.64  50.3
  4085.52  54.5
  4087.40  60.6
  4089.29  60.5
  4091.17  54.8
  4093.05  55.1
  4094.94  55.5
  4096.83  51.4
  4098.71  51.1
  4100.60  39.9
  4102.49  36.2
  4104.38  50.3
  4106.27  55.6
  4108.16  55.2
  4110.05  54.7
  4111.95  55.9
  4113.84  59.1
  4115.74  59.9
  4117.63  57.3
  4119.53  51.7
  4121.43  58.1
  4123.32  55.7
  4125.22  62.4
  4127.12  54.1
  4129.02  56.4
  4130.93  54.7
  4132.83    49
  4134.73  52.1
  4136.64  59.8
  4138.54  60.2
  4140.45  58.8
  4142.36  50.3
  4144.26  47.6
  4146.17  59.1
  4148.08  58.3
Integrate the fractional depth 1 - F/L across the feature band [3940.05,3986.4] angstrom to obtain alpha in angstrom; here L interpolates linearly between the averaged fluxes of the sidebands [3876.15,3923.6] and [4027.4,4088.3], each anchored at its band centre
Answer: 8.7 angstrom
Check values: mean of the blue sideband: 38.5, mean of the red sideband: 53.3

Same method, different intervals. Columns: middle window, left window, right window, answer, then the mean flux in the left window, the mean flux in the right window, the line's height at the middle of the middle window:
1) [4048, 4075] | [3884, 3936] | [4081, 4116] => -2.17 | 33.9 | 53.5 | 49.6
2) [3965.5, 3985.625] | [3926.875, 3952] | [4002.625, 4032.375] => 2.84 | 26.8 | 53.7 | 39.3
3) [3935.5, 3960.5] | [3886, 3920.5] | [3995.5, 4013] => 4.69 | 38.7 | 52.1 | 44.7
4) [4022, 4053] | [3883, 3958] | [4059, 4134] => -4.44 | 34.6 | 53.6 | 47.2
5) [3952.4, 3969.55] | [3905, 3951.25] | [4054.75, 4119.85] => 2.41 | 31.7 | 53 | 36.1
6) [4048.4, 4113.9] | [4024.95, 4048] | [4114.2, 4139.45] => 1.83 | 53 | 56.3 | 54.6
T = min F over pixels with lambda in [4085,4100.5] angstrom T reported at 51.1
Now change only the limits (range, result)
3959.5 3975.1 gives 8.73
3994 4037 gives 42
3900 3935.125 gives 7.03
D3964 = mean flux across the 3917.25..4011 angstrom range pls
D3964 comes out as 37.6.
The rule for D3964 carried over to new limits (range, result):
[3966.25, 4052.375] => 49.2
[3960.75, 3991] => 36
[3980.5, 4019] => 52.2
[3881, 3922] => 38.5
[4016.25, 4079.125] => 53.3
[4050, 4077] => 53.2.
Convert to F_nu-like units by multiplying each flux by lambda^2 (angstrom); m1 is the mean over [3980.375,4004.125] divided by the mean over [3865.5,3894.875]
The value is 1.46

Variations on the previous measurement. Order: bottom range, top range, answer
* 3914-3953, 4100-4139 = 1.97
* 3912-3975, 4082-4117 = 1.93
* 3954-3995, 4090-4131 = 1.48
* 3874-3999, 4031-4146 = 1.58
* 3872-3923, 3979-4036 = 1.44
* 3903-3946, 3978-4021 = 1.78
